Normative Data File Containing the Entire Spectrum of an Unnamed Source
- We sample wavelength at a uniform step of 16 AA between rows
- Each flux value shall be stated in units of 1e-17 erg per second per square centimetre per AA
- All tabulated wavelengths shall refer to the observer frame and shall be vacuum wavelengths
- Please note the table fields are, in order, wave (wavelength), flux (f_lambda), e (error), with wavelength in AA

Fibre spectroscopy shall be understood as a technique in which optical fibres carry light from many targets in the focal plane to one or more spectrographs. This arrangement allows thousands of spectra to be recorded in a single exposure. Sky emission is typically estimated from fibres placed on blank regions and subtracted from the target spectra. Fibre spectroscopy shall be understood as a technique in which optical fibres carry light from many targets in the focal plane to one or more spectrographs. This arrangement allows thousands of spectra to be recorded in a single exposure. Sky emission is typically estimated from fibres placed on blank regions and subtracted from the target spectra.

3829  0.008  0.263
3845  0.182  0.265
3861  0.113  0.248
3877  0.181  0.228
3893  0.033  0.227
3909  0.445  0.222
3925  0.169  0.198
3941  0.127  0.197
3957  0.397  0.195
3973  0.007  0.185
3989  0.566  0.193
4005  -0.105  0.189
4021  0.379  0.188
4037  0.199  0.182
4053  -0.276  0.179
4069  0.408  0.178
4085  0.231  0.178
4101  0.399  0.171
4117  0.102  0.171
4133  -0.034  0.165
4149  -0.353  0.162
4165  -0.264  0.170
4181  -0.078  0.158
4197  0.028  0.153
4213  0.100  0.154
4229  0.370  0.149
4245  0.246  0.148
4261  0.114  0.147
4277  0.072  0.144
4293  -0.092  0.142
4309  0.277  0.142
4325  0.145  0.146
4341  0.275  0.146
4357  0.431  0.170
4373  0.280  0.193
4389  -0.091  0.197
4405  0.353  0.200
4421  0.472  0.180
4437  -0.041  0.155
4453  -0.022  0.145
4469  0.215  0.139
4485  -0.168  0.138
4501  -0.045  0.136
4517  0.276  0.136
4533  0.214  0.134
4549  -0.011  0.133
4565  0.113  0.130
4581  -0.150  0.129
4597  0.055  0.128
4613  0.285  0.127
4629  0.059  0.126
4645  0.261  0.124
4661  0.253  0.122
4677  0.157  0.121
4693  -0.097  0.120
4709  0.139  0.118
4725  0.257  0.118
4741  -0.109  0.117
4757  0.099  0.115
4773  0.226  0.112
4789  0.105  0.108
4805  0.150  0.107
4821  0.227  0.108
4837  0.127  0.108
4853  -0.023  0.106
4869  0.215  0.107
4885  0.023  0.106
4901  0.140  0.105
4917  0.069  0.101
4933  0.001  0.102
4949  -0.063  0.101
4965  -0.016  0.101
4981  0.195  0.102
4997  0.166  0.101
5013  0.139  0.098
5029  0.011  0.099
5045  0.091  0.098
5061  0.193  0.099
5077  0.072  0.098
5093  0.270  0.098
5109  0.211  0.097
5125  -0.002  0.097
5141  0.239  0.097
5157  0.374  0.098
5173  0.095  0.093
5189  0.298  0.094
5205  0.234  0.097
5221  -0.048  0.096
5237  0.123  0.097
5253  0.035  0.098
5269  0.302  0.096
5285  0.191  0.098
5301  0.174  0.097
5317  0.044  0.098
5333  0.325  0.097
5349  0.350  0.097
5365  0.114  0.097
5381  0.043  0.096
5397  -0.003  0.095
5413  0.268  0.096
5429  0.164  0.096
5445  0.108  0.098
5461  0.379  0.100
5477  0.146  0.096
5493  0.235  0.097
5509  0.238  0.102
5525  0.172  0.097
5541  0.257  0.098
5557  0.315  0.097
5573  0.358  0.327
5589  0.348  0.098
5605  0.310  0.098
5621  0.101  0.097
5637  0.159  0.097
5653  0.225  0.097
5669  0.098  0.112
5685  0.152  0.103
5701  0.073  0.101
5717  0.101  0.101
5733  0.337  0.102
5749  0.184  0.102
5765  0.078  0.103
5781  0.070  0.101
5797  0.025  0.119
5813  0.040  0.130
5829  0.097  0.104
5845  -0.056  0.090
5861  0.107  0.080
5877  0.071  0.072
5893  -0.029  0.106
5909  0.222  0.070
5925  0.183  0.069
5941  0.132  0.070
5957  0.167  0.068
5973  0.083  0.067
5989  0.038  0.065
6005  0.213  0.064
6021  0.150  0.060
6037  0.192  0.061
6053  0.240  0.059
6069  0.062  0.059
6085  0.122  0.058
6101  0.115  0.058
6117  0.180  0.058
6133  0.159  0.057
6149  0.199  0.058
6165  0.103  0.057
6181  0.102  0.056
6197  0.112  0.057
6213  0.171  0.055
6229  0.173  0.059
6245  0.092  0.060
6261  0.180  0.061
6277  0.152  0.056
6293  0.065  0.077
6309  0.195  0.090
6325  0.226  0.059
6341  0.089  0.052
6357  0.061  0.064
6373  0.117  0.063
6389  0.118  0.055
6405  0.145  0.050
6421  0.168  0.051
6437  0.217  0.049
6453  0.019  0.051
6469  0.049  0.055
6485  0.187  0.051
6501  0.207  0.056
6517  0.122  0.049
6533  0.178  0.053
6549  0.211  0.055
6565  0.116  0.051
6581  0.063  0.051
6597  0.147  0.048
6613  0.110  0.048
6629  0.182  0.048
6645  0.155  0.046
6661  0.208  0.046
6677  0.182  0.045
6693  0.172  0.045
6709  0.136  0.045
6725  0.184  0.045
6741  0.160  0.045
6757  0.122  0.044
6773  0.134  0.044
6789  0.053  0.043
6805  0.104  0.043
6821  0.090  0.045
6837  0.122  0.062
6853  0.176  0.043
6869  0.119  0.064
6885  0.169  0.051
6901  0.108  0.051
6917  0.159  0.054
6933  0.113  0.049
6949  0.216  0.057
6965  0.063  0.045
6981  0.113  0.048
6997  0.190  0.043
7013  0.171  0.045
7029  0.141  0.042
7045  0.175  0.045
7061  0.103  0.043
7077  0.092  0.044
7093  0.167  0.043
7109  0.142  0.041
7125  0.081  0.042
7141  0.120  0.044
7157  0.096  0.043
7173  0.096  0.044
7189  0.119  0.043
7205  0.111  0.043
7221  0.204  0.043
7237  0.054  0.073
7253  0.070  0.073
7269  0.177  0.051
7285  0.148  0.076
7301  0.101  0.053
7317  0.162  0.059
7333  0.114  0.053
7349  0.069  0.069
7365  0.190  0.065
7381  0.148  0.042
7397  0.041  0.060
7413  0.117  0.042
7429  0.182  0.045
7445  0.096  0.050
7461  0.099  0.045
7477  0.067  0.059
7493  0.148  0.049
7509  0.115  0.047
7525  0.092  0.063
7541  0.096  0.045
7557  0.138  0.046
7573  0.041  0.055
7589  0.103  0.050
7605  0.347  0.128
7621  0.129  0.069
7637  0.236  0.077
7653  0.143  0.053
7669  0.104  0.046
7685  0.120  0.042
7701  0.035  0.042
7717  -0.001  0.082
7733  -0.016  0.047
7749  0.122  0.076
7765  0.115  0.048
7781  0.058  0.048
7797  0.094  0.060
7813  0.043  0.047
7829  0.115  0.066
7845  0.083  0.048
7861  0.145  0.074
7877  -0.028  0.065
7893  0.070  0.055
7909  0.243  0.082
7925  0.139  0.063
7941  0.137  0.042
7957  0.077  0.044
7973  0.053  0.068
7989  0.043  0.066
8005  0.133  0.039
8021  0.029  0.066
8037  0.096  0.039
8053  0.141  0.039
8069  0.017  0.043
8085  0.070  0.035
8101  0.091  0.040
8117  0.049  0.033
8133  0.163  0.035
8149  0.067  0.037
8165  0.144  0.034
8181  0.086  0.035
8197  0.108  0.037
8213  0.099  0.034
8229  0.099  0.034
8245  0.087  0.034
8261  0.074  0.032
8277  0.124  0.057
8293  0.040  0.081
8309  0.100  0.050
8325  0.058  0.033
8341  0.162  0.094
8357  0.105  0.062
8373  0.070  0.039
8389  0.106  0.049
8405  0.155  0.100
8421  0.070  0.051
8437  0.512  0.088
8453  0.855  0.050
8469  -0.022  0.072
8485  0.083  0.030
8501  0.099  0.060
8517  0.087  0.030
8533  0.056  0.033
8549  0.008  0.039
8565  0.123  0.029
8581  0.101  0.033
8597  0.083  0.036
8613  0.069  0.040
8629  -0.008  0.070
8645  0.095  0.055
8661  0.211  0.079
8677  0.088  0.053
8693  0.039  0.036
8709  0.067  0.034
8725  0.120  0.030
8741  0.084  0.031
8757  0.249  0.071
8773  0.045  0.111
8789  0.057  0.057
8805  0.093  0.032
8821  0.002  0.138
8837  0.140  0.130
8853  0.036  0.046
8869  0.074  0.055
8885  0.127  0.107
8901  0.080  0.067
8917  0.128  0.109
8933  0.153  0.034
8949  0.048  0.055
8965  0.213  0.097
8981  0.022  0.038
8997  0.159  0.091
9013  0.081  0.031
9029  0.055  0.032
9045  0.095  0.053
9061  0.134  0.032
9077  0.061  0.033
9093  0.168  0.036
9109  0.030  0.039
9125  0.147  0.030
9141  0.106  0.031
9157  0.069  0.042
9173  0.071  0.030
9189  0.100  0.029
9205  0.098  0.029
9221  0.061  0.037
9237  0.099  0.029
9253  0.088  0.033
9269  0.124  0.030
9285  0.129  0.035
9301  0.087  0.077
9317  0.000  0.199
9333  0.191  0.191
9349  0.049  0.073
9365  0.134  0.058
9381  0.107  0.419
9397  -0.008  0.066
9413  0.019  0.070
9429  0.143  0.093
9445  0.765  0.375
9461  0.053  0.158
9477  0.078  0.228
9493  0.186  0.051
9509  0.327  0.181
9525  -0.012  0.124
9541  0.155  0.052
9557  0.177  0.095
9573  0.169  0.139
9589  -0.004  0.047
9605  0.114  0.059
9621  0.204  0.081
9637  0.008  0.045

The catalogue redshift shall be 1.27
